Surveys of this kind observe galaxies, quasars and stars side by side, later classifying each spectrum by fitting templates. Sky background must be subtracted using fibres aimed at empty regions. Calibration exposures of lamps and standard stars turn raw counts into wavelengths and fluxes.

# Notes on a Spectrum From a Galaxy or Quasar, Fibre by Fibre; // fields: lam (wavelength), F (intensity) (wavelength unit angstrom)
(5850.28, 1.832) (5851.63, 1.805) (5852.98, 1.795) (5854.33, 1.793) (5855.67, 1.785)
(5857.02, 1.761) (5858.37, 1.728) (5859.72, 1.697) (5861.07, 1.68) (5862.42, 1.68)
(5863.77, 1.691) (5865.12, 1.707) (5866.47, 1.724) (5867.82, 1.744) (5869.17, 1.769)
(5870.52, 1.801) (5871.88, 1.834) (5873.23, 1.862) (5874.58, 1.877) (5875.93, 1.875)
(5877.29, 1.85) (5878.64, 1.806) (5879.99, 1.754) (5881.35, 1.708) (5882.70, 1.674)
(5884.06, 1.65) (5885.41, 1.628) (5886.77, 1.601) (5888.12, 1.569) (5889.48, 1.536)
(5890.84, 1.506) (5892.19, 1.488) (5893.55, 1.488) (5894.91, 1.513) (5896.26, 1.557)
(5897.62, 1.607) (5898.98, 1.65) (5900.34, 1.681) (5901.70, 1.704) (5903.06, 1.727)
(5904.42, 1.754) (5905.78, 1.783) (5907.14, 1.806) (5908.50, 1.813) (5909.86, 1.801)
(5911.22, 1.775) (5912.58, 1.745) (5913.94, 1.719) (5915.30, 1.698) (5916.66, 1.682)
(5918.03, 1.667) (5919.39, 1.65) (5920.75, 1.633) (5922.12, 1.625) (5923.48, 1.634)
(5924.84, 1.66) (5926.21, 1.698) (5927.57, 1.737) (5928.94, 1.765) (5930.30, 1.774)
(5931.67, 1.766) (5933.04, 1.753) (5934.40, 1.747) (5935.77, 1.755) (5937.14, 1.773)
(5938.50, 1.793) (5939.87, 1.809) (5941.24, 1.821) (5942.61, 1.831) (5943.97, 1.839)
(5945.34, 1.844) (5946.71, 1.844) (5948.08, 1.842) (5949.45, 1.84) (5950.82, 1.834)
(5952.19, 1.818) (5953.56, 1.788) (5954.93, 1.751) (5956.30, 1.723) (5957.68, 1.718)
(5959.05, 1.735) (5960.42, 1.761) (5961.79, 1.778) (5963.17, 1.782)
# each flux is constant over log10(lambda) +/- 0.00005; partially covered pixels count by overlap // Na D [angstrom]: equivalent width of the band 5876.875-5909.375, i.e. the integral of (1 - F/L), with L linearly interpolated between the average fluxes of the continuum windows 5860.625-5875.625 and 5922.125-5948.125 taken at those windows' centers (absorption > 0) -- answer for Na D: 1.96 angstrom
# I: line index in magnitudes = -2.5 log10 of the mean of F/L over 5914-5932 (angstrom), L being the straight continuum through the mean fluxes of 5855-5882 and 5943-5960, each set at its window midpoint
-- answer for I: 0.06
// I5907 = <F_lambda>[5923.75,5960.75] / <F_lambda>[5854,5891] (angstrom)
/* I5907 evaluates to 1.0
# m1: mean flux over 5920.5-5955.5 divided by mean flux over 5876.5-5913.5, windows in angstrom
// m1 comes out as 1.1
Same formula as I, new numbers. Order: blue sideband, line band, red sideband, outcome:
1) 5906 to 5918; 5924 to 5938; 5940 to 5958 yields 0.02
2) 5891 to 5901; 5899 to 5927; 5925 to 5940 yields -0.04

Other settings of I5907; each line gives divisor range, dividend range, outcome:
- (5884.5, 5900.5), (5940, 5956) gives 1.16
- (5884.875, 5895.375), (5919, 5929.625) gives 1.09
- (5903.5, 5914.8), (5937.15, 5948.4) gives 1.03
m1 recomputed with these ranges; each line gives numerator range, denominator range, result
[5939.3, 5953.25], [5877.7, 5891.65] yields 1.11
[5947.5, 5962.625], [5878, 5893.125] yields 1.09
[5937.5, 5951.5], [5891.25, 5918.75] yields 1.09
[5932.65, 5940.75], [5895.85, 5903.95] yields 1.07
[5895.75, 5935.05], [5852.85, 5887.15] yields 0.98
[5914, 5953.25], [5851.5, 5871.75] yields 1.01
